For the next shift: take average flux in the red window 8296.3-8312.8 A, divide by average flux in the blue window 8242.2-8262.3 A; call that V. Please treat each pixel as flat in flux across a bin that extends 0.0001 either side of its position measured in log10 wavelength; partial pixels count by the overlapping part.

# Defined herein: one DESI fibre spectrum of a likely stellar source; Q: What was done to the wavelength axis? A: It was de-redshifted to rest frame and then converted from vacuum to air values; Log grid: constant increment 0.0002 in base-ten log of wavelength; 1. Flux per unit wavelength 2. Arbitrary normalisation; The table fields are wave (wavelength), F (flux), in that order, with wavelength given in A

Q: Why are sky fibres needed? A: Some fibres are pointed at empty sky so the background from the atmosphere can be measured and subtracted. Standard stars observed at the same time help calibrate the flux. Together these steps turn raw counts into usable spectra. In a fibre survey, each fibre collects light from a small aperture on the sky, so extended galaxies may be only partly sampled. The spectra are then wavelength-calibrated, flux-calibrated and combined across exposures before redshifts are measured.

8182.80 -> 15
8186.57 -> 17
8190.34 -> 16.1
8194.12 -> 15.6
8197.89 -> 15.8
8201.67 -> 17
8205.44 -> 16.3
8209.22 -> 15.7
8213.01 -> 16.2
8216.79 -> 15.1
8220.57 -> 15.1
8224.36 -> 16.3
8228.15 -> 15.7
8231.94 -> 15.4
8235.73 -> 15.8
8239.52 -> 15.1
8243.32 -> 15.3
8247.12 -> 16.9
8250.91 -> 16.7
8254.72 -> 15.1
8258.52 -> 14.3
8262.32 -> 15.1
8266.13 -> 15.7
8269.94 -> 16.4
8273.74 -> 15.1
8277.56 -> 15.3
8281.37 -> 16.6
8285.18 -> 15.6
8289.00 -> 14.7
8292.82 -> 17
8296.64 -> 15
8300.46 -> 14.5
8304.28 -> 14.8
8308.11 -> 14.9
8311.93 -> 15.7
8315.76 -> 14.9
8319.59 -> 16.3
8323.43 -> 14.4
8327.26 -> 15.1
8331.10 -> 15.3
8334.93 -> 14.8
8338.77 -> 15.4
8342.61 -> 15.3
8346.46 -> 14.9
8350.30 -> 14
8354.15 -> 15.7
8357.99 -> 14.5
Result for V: 0.96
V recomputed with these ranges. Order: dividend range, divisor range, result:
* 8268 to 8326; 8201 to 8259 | 0.98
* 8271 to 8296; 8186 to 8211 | 0.97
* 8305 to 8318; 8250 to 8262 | 1.00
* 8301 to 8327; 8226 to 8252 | 0.96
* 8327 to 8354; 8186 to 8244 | 0.95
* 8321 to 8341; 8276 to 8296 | 0.95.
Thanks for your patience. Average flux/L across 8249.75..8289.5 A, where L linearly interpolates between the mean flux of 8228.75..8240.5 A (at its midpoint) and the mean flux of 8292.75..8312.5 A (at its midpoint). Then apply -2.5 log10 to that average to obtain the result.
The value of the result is -0.01 mag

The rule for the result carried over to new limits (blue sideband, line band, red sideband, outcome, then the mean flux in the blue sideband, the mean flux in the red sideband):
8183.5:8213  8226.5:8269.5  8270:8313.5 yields 0.01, 16.2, 15.4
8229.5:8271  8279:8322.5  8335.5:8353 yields -0.01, 15.6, 14.9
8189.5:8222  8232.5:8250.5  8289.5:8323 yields -0.01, 15.9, 15.3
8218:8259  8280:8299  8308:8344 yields -0.02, 15.6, 15.2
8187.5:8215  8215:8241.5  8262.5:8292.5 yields 0.03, 16.1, 15.7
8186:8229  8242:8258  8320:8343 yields -0.01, 16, 15.1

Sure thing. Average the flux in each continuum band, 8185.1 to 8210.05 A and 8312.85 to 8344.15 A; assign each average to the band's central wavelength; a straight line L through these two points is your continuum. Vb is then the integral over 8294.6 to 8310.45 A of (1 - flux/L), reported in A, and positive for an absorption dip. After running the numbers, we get 0.6 A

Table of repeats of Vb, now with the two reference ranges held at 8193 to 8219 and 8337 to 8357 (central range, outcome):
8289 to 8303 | 0.01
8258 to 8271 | 0.13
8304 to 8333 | 0.05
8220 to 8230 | 0.04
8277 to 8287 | -0.29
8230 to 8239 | 0.14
